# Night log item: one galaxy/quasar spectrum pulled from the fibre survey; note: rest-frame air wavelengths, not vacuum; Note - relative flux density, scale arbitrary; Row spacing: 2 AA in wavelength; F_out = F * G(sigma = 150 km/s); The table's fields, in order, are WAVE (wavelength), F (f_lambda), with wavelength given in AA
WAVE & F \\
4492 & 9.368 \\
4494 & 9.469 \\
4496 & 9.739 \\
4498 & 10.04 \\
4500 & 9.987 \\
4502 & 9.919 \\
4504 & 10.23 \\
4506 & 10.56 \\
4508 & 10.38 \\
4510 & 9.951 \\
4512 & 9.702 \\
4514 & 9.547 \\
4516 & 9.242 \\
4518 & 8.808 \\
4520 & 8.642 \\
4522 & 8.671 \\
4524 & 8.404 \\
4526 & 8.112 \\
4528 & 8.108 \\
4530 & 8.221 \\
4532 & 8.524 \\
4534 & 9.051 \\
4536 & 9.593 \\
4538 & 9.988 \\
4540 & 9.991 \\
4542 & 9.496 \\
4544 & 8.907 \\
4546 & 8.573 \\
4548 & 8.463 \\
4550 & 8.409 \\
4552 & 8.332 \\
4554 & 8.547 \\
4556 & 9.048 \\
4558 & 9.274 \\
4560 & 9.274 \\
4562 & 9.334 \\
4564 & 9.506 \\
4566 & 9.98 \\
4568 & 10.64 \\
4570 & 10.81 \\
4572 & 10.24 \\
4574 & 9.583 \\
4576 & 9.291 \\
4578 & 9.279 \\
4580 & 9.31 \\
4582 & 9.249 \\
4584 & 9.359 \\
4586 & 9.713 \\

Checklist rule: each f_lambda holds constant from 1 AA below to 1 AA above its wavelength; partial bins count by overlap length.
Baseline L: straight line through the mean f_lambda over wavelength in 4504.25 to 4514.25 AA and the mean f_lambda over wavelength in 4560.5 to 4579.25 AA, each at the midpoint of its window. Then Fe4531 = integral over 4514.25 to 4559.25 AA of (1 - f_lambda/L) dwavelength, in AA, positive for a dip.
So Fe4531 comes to 5.0 AA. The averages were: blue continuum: 10.1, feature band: 8.85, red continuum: 9.83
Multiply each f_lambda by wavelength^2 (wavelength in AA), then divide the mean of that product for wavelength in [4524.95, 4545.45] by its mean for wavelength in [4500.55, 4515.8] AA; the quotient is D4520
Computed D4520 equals 0.9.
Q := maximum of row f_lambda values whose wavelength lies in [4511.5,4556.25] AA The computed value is 9.991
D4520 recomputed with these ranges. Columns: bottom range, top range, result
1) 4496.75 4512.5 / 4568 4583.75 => 0.99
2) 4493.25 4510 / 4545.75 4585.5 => 0.96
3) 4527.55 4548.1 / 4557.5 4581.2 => 1.09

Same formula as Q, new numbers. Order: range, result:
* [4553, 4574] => 10.81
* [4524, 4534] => 9.051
